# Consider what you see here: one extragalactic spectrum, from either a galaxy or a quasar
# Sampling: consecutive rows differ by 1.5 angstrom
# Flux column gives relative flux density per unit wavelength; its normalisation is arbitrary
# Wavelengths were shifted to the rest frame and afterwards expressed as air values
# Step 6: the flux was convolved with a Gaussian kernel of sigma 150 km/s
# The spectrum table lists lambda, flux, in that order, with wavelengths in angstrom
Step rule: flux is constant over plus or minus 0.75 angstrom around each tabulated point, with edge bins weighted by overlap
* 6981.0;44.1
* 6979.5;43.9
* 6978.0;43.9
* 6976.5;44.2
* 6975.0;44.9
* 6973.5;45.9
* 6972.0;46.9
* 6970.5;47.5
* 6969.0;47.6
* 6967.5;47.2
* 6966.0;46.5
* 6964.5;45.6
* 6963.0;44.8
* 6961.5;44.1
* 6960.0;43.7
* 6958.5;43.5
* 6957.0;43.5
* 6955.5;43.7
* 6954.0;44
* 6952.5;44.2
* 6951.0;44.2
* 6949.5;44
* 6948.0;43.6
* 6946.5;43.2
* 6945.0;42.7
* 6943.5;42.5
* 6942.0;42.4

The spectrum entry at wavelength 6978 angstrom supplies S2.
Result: 43.9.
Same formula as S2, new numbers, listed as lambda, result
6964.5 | 45.6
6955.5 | 43.7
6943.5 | 42.5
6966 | 46.5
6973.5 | 45.9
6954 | 44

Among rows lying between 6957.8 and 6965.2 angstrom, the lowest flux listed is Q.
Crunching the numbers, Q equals 43.5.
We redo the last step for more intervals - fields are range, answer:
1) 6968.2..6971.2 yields 47.5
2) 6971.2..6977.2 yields 44.2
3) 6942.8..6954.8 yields 42.5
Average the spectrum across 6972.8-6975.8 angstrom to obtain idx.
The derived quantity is 45.4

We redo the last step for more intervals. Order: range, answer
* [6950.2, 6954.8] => 44.1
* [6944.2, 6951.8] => 43.5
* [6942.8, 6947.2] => 42.8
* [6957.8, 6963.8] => 44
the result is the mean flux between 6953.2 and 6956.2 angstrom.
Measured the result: 43.9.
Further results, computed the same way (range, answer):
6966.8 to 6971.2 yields 47.4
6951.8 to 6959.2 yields 43.8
